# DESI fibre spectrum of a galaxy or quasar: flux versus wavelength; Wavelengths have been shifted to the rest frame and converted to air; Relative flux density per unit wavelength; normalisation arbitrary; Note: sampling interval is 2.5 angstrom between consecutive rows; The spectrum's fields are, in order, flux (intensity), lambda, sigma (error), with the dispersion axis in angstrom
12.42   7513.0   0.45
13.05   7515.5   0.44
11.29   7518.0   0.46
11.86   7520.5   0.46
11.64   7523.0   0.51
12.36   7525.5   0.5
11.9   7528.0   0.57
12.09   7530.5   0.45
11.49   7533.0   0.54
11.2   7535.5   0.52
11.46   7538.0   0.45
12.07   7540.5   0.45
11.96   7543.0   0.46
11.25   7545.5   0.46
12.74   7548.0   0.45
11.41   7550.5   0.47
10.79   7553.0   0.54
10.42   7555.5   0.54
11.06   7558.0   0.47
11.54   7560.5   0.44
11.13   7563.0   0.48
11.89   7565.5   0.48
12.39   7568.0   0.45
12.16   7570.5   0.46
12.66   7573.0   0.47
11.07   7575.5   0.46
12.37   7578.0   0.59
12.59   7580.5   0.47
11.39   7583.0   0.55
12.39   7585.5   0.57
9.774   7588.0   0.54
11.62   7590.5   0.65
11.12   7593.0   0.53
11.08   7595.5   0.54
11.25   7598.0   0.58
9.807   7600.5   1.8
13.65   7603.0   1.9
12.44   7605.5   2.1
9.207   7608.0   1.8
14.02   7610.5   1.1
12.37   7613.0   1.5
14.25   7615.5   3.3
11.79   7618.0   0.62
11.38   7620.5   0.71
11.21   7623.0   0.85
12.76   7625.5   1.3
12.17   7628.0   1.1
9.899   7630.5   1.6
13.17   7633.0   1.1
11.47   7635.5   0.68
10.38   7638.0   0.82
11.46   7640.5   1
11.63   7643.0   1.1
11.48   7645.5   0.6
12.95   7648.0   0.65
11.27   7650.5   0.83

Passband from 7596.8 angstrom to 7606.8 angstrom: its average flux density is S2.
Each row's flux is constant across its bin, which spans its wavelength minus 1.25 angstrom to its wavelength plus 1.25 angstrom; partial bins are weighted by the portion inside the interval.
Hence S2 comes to 11.8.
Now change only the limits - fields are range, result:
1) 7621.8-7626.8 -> 12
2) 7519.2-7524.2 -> 11.7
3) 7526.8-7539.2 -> 11.6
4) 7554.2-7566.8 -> 11.2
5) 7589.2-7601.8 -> 11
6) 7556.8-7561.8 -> 11.3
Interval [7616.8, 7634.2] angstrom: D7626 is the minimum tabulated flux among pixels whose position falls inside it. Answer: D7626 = 9.899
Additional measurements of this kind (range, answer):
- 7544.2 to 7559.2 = 10.42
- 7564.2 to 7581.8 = 11.07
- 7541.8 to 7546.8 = 11.25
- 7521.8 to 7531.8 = 11.64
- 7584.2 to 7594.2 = 9.774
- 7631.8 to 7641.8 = 10.38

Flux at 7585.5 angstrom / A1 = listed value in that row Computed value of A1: 12.39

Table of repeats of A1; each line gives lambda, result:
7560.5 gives 11.54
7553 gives 10.79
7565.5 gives 11.89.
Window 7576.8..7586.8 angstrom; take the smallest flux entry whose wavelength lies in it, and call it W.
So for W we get 11.39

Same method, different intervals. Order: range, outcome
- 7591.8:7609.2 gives 9.207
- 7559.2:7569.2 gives 11.13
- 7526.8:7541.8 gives 11.2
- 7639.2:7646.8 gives 11.46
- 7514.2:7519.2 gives 11.29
